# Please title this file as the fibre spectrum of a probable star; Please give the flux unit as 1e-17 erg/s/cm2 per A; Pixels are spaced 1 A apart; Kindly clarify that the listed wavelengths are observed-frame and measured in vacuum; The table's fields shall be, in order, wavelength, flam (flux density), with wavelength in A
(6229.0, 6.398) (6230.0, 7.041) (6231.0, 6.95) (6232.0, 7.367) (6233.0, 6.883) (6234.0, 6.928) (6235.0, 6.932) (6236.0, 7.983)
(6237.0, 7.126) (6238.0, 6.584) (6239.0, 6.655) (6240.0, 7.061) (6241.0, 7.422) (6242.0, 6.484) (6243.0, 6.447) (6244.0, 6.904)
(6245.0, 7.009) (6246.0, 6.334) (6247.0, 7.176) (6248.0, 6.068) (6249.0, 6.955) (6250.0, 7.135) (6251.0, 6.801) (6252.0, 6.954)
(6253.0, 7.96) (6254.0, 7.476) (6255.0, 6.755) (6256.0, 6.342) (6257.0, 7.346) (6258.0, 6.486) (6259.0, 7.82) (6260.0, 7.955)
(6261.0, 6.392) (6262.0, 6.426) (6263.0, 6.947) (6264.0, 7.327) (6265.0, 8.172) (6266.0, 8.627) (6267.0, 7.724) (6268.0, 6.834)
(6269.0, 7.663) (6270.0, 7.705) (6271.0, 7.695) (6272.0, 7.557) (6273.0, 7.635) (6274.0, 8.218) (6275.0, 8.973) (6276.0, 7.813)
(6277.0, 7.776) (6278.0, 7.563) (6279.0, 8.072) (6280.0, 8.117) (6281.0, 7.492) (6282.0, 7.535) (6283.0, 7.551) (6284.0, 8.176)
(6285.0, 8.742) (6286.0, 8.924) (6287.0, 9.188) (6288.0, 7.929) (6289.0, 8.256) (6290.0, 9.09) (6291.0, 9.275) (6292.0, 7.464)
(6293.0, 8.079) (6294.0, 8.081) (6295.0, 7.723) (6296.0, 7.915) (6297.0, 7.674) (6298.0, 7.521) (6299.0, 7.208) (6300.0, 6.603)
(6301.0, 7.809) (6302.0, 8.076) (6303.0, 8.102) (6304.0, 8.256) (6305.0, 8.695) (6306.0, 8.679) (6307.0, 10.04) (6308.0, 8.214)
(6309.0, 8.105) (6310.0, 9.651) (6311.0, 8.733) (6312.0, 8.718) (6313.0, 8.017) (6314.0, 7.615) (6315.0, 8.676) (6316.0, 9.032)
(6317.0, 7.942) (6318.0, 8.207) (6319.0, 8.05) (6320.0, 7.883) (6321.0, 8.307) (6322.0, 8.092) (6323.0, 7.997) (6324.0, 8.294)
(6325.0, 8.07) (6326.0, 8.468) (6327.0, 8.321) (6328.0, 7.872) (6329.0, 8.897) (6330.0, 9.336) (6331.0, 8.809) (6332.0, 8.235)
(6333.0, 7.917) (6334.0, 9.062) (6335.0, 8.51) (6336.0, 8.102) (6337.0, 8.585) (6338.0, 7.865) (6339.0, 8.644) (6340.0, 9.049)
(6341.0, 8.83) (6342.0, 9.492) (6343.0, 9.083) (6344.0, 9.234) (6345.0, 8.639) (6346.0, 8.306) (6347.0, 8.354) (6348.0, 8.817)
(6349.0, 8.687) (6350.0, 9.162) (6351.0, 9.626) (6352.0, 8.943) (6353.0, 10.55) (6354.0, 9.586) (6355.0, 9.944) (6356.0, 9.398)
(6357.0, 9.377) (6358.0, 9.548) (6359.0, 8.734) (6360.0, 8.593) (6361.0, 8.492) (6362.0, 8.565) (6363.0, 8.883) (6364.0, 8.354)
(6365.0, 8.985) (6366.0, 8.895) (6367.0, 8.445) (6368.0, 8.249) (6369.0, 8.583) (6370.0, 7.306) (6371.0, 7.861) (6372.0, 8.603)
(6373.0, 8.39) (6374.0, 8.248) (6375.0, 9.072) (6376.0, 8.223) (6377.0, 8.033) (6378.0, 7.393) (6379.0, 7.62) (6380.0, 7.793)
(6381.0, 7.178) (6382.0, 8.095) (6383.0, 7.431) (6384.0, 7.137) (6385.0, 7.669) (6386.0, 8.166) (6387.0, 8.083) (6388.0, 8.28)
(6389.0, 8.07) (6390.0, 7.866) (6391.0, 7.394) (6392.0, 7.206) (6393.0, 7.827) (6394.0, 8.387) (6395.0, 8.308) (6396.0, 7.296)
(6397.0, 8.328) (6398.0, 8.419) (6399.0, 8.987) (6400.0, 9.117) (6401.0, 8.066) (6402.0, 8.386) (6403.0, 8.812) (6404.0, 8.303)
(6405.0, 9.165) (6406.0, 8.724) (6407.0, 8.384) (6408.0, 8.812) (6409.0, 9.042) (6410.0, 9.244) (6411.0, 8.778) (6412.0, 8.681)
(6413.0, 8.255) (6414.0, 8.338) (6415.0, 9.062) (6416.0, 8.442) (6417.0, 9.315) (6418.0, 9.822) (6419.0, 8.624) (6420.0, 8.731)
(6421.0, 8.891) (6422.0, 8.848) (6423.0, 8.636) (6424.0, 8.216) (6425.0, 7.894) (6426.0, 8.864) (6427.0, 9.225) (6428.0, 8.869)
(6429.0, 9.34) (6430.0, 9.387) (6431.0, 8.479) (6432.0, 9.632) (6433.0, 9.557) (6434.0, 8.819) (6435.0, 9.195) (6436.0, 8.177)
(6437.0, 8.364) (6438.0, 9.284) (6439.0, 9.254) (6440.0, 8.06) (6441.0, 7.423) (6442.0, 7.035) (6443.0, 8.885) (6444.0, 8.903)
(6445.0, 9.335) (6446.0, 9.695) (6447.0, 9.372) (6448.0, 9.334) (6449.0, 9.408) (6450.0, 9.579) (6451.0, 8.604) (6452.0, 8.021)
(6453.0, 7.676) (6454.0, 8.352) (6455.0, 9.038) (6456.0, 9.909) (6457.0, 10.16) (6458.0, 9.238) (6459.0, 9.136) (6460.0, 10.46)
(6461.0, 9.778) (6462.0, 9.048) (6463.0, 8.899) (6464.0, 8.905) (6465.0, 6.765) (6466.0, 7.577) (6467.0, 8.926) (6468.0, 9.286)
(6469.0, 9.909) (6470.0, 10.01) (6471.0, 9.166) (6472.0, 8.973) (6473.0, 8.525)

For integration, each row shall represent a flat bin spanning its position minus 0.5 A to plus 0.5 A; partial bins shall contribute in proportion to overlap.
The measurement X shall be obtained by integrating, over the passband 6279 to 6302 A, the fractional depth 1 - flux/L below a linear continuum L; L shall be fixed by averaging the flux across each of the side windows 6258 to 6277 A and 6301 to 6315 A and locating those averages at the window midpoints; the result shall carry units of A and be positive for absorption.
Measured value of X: 0.3 A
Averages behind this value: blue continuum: 7.61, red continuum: 8.51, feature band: 8.02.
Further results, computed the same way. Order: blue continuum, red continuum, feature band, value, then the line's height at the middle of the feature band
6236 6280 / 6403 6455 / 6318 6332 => -0.8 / 7.87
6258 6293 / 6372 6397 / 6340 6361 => -3.3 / 7.9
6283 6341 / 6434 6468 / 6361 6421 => 2.0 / 8.62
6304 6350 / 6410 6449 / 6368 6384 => 1.3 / 8.68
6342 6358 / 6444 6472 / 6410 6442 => 1.2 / 9.12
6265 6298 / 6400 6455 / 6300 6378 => -2.5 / 8.32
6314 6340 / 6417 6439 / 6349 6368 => -1.2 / 8.54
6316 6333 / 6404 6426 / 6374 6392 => 1.6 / 8.59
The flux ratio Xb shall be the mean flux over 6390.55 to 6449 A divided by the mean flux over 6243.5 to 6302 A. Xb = 1.1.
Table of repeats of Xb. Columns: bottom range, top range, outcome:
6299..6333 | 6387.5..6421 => 1.02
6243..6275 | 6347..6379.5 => 1.20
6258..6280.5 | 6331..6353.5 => 1.15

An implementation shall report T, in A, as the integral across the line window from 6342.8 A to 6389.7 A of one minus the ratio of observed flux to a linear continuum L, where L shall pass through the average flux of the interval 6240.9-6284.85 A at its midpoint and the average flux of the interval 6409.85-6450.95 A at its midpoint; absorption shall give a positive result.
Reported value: -1.37 A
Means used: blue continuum 7.37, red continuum 8.85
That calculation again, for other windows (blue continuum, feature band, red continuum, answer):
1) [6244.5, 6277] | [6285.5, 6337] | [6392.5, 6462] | -3.5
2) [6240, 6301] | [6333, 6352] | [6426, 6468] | -1.5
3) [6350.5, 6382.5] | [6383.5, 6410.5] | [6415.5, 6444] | 1.3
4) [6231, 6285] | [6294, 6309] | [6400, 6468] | -0.7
